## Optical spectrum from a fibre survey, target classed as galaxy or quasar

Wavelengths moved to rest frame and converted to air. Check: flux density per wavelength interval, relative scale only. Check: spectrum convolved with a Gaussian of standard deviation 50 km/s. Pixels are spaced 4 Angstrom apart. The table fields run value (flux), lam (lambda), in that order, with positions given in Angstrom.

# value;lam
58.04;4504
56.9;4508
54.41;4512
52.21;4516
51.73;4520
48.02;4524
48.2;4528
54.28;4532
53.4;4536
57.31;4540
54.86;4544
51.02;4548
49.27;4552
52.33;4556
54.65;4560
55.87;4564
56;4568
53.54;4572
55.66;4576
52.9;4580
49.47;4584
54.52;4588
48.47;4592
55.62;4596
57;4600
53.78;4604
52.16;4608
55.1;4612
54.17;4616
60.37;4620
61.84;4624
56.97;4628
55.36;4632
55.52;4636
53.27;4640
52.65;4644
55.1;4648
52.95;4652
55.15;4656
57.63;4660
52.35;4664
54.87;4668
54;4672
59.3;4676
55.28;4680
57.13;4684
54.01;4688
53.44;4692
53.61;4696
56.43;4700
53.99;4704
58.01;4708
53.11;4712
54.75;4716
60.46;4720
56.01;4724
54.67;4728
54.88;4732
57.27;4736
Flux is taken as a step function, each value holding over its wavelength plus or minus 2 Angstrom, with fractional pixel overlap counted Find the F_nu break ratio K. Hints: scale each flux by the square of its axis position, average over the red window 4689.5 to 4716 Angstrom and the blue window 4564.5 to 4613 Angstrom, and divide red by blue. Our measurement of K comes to 1.07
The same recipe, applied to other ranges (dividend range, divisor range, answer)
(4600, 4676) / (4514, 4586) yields 1.09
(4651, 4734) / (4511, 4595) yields 1.11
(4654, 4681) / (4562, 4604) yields 1.07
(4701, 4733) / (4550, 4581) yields 1.11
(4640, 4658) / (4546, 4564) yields 1.07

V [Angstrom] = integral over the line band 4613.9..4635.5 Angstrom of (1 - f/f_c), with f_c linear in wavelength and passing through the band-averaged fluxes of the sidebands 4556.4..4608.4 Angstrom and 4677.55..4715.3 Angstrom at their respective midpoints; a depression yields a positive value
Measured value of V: -1.3 Angstrom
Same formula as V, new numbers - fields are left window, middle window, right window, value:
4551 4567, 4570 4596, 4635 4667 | 0.48 Angstrom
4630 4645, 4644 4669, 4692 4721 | 0.05 Angstrom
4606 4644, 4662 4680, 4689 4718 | 0.02 Angstrom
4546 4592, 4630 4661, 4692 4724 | -0.09 Angstrom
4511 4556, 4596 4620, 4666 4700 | -0.58 Angstrom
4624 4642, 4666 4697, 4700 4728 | 0.41 Angstrom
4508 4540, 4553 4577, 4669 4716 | -0.58 Angstrom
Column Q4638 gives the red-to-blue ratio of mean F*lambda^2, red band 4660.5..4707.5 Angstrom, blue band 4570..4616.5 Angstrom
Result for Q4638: 1.07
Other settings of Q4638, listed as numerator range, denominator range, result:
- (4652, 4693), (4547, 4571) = 1.09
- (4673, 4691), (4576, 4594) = 1.13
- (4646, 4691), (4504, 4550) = 1.10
